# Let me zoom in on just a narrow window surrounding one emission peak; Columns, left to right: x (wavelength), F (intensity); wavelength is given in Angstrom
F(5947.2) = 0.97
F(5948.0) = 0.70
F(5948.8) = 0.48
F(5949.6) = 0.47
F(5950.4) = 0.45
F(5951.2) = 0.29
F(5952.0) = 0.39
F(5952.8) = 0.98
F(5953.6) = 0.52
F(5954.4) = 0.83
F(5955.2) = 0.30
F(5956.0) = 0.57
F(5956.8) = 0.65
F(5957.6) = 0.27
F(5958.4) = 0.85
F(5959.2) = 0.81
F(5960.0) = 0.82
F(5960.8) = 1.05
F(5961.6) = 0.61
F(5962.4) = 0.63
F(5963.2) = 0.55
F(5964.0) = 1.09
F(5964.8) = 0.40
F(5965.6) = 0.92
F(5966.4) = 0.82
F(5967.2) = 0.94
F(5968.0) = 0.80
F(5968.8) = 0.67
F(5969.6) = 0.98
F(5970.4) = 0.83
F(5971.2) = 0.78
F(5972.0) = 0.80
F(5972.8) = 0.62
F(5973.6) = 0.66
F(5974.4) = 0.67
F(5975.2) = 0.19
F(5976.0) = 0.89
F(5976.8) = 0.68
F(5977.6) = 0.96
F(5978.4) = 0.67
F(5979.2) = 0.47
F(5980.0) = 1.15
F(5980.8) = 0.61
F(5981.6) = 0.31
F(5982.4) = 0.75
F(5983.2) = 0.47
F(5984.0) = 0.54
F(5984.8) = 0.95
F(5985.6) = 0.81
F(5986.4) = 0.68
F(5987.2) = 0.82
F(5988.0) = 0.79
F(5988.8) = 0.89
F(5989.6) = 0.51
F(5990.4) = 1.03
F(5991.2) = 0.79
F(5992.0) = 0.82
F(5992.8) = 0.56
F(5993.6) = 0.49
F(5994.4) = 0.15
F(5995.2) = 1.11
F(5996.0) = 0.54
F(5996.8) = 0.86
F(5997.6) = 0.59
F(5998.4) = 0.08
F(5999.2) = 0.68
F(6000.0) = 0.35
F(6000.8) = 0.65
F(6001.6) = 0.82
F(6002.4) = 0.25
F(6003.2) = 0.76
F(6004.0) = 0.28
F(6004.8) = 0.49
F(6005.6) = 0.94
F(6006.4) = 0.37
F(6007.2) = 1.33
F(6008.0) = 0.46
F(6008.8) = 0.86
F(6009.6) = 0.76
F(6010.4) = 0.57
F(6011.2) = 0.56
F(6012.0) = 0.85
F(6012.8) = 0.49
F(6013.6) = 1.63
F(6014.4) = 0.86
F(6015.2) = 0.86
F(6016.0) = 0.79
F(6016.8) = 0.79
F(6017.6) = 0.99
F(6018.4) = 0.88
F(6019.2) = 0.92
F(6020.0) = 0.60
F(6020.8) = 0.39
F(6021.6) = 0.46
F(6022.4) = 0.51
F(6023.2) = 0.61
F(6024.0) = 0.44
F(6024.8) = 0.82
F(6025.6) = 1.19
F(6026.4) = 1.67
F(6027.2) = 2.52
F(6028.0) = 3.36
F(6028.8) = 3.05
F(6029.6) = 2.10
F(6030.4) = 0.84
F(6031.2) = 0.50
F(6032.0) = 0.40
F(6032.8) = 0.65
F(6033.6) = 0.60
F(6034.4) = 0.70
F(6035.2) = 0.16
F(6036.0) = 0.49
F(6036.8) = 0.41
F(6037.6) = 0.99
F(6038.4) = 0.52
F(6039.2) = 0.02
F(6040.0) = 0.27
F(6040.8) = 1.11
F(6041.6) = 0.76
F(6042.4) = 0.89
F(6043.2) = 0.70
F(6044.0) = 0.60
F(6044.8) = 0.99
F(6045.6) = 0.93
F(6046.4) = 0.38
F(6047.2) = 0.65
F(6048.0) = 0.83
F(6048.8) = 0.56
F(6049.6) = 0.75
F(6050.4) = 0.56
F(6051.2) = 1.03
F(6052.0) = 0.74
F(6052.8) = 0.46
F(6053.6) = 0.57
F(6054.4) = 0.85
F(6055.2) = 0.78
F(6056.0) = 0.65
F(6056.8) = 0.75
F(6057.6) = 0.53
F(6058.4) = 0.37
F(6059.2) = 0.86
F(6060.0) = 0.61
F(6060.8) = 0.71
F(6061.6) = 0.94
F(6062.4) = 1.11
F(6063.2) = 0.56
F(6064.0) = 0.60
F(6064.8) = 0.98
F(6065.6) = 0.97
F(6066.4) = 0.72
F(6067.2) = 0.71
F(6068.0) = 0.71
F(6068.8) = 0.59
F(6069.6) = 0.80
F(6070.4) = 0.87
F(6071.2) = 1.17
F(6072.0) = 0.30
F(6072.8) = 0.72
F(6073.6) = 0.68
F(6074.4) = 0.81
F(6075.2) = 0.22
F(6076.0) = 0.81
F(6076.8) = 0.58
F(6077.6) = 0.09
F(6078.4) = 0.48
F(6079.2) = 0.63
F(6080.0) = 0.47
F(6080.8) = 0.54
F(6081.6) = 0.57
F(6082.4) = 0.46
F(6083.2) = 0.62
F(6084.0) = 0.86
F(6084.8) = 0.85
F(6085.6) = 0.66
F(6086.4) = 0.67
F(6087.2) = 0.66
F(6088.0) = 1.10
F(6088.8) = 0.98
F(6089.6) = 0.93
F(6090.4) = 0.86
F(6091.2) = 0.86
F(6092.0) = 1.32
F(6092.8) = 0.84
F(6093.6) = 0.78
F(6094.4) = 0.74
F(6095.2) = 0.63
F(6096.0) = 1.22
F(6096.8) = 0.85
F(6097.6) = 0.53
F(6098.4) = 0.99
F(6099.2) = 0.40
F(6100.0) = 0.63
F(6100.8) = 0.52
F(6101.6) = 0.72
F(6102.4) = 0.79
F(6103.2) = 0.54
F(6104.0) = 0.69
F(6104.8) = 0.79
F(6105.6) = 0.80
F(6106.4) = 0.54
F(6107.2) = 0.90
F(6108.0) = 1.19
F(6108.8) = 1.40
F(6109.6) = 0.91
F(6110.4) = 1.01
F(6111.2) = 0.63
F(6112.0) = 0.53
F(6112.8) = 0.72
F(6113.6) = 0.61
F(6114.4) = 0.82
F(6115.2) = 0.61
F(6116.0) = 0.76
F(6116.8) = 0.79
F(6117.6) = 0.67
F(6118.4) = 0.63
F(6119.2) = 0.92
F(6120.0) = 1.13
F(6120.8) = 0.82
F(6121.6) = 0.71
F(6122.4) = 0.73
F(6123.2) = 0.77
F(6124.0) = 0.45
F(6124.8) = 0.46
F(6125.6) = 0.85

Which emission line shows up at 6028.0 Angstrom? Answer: H-beta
